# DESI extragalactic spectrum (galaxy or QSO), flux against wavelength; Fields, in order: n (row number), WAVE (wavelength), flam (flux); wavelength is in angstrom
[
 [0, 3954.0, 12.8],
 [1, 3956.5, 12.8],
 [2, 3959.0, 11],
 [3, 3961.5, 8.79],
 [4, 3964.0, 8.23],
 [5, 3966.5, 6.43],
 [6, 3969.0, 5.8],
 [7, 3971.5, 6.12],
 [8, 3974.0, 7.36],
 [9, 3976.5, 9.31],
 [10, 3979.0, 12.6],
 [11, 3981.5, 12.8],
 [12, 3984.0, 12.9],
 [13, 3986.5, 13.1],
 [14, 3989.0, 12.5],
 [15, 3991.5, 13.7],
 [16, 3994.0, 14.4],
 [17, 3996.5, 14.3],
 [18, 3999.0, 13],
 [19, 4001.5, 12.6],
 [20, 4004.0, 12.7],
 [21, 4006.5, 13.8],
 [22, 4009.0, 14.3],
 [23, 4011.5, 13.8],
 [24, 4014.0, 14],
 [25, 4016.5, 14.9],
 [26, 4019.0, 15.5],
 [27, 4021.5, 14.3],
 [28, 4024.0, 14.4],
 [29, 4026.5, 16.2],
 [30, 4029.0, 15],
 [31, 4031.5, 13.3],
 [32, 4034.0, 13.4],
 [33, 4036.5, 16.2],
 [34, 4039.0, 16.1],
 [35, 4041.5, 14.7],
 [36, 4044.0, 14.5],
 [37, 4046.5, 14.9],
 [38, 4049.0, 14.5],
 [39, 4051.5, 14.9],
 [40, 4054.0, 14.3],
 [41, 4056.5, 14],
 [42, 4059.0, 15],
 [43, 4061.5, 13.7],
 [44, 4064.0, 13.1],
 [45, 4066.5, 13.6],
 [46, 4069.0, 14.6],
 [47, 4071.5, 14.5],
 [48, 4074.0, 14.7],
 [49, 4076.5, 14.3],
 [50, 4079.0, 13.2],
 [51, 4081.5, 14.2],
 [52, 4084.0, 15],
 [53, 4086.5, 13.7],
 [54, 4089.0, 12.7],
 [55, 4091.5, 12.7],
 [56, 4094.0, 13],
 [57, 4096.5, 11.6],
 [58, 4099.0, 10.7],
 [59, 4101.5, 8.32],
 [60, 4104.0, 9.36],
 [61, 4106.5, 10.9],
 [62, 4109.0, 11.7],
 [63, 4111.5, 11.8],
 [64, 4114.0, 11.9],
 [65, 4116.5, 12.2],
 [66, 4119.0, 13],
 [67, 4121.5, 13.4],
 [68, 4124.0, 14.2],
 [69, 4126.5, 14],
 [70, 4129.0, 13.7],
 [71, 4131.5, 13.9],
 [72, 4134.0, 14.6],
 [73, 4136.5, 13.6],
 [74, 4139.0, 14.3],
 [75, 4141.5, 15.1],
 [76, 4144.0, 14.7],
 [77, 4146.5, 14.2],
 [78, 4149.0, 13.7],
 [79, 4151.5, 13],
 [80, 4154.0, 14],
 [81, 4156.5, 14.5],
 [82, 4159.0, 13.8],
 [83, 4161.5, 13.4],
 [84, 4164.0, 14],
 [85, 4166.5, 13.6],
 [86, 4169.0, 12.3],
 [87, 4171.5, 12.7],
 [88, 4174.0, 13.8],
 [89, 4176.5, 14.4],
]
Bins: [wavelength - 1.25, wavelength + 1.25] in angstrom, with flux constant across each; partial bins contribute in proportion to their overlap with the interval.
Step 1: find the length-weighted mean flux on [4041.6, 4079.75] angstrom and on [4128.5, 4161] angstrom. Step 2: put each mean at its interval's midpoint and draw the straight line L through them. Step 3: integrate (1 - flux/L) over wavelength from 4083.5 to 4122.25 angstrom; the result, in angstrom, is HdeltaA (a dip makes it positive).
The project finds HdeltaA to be 6.17 angstrom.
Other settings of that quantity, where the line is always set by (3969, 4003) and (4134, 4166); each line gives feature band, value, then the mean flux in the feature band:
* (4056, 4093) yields -2.8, 13.9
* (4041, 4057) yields -2.5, 14.6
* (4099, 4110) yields 2.7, 10.1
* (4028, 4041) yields -2.5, 14.8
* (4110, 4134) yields 0.8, 13.2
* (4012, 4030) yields -3.9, 14.9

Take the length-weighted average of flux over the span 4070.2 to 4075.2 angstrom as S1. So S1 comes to 14.6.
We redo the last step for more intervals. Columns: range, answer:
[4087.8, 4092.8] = 12.7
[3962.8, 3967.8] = 7.31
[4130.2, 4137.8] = 14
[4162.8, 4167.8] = 13.8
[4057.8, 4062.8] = 14.3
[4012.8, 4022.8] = 14.7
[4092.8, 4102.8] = 10.9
